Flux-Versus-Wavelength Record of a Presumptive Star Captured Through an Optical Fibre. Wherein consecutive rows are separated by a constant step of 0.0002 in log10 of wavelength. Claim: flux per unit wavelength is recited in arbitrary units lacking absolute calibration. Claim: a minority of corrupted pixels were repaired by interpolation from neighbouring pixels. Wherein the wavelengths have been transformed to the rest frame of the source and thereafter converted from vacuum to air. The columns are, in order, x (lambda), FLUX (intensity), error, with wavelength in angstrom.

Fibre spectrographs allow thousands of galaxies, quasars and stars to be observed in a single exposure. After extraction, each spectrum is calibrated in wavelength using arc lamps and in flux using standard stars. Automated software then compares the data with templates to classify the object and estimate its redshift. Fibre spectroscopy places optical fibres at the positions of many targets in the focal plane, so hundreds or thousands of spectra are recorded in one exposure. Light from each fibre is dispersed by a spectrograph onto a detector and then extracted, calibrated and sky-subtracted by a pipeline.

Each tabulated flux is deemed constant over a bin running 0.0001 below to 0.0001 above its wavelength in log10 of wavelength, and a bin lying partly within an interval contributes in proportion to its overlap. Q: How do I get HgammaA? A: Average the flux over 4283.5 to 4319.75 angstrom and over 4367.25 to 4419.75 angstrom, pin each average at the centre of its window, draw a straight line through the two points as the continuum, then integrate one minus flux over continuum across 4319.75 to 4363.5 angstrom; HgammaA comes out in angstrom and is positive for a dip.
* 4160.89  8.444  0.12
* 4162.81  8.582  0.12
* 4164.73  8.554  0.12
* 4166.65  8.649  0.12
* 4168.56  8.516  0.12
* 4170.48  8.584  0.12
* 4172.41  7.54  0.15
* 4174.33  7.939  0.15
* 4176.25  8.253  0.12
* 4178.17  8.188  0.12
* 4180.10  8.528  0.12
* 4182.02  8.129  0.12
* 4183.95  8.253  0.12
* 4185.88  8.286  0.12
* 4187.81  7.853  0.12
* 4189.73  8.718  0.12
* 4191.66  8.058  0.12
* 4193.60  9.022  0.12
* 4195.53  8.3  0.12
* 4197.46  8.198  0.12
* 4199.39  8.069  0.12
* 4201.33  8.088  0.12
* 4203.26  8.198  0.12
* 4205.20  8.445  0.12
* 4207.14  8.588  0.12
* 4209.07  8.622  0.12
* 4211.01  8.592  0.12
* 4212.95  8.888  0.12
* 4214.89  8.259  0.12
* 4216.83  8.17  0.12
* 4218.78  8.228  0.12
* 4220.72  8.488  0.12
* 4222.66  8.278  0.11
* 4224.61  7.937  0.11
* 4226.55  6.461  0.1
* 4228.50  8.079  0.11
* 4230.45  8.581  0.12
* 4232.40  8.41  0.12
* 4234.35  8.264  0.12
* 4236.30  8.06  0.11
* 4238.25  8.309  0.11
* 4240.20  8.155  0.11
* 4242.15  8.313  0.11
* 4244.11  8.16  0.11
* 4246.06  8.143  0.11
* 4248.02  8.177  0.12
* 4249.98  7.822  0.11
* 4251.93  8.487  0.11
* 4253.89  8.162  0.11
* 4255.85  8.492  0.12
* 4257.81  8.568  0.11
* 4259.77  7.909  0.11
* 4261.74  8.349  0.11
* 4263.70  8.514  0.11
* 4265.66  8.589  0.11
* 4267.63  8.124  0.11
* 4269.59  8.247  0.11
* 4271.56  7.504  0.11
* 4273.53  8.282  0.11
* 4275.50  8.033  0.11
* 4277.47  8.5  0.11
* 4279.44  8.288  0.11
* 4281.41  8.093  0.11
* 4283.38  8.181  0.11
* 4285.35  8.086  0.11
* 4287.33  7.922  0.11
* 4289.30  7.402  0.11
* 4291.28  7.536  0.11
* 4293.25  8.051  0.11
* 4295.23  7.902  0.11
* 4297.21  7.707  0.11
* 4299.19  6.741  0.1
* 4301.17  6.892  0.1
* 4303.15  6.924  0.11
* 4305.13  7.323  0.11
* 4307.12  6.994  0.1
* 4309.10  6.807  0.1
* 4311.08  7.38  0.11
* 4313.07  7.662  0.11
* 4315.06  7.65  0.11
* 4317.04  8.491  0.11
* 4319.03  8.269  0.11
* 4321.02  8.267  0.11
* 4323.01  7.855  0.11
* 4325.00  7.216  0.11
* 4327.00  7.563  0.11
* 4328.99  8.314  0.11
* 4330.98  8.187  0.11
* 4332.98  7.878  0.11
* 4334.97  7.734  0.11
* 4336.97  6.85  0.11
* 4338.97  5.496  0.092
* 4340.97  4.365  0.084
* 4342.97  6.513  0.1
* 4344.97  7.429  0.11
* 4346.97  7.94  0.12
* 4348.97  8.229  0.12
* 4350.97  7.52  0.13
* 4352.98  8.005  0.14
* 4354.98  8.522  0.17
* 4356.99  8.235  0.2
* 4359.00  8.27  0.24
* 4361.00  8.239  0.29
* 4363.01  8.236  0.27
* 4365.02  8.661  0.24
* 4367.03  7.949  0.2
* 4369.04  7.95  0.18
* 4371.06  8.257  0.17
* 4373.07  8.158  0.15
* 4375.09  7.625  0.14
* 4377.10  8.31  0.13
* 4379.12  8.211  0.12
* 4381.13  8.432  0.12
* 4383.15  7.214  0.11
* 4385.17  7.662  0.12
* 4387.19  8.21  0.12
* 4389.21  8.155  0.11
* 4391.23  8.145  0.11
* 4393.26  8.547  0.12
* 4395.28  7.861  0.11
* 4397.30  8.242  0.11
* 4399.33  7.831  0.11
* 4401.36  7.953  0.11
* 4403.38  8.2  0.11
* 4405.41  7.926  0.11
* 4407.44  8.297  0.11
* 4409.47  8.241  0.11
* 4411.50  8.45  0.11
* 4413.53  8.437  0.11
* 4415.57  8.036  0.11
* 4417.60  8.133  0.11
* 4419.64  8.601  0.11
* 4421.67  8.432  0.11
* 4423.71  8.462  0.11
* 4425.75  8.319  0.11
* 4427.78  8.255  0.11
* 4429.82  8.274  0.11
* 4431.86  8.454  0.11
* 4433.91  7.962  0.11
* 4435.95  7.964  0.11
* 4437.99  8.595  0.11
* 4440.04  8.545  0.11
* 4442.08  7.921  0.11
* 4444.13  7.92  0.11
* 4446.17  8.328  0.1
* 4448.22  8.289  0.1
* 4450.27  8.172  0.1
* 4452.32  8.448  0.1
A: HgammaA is 1.2 angstrom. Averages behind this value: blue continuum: 7.55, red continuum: 8.11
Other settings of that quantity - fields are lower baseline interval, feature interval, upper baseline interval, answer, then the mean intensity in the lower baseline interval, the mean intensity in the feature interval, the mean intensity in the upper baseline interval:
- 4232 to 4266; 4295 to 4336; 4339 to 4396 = 2.18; 8.26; 7.6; 7.85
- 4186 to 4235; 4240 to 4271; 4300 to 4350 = -1.33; 8.27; 8.26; 7.37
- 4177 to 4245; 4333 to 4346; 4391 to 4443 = 2.73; 8.26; 6.51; 8.24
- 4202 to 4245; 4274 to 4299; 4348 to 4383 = 0.79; 8.25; 7.94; 8.14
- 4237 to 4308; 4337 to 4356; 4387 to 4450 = 2.34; 7.97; 7.1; 8.23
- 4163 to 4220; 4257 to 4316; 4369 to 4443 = 3.32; 8.34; 7.8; 8.17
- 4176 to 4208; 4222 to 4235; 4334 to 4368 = 0.22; 8.3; 7.98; 7.54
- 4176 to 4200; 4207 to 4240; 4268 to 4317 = -0.57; 8.3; 8.24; 7.69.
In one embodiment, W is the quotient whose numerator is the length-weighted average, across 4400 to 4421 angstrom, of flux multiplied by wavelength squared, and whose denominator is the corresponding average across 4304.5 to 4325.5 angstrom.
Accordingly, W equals 1.12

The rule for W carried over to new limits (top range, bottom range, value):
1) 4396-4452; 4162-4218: 1.10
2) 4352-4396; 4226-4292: 1.05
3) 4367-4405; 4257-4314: 1.08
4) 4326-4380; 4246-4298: 0.99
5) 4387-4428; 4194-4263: 1.08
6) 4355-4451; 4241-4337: 1.09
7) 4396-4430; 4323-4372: 1.11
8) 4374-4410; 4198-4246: 1.06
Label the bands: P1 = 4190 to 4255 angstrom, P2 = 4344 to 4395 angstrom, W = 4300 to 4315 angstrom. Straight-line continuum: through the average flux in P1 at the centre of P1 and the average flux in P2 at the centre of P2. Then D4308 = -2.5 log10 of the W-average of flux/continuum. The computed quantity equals 0.14 mag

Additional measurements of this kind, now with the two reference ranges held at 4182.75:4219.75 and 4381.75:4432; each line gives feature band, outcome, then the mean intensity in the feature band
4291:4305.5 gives 0.12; 7.38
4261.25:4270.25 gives -0.01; 8.38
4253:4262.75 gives 0.00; 8.29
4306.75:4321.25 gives 0.08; 7.69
